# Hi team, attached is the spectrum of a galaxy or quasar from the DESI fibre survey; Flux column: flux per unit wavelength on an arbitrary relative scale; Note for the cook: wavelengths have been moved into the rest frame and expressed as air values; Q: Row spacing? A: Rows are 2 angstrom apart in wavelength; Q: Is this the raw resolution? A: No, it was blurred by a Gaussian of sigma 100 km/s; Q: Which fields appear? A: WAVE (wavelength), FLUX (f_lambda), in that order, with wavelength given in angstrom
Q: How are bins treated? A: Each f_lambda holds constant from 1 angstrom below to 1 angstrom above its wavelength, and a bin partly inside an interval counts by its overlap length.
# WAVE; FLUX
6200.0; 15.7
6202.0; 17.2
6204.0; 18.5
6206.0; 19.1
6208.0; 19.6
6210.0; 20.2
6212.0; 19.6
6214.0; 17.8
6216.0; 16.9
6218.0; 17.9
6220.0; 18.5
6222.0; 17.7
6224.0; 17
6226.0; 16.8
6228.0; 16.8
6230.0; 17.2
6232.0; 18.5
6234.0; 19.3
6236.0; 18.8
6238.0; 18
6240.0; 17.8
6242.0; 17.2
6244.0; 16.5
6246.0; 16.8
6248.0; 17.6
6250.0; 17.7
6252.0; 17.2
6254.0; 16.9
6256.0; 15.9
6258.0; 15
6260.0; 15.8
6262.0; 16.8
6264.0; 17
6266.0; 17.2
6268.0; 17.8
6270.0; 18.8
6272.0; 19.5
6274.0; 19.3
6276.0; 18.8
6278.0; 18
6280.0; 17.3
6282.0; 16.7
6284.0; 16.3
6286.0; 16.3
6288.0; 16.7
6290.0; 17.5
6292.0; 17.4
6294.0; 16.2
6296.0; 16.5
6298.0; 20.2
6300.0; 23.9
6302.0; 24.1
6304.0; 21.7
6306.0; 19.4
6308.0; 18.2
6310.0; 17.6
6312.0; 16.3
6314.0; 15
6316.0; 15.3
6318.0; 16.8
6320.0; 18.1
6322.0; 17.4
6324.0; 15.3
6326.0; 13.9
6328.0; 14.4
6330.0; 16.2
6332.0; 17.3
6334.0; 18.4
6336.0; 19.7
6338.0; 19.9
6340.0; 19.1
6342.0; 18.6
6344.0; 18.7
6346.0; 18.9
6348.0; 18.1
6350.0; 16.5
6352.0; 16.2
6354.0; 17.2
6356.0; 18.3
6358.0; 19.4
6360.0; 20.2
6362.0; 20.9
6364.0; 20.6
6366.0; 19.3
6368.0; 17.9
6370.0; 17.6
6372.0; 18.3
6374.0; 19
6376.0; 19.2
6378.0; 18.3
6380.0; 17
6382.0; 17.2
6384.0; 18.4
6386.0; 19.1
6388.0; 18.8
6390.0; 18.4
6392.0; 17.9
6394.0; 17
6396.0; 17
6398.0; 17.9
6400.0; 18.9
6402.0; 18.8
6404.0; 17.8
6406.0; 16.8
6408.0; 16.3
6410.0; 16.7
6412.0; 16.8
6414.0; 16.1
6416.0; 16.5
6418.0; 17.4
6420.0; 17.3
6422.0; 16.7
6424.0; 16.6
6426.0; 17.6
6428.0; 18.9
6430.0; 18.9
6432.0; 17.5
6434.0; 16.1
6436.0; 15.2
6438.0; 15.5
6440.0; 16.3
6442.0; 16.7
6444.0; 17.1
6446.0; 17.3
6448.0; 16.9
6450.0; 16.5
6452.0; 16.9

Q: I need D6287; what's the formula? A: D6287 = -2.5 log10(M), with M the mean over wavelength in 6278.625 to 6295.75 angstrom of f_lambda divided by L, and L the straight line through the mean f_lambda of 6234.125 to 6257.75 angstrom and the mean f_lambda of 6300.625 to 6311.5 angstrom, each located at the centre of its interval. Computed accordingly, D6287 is 0.15 mag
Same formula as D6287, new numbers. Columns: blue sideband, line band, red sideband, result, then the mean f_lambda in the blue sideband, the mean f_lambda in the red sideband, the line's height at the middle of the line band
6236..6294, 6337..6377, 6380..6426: -0.078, 17.3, 17.5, 17.4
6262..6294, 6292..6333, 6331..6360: 0.017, 17.6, 18.4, 18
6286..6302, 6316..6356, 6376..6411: 0.054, 18.6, 17.8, 18.3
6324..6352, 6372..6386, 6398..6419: -0.054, 17.5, 17.2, 17.4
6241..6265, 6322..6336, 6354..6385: 0.110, 16.7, 18.7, 18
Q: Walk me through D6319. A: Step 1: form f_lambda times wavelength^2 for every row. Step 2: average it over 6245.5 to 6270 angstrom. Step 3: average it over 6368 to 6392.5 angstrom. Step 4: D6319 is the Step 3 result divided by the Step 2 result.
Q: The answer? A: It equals 1.12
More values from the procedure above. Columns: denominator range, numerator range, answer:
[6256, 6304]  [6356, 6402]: 1.06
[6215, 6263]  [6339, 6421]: 1.09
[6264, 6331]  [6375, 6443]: 1.02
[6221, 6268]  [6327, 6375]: 1.10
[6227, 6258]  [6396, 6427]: 1.04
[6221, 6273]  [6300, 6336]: 1.04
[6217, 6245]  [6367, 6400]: 1.07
